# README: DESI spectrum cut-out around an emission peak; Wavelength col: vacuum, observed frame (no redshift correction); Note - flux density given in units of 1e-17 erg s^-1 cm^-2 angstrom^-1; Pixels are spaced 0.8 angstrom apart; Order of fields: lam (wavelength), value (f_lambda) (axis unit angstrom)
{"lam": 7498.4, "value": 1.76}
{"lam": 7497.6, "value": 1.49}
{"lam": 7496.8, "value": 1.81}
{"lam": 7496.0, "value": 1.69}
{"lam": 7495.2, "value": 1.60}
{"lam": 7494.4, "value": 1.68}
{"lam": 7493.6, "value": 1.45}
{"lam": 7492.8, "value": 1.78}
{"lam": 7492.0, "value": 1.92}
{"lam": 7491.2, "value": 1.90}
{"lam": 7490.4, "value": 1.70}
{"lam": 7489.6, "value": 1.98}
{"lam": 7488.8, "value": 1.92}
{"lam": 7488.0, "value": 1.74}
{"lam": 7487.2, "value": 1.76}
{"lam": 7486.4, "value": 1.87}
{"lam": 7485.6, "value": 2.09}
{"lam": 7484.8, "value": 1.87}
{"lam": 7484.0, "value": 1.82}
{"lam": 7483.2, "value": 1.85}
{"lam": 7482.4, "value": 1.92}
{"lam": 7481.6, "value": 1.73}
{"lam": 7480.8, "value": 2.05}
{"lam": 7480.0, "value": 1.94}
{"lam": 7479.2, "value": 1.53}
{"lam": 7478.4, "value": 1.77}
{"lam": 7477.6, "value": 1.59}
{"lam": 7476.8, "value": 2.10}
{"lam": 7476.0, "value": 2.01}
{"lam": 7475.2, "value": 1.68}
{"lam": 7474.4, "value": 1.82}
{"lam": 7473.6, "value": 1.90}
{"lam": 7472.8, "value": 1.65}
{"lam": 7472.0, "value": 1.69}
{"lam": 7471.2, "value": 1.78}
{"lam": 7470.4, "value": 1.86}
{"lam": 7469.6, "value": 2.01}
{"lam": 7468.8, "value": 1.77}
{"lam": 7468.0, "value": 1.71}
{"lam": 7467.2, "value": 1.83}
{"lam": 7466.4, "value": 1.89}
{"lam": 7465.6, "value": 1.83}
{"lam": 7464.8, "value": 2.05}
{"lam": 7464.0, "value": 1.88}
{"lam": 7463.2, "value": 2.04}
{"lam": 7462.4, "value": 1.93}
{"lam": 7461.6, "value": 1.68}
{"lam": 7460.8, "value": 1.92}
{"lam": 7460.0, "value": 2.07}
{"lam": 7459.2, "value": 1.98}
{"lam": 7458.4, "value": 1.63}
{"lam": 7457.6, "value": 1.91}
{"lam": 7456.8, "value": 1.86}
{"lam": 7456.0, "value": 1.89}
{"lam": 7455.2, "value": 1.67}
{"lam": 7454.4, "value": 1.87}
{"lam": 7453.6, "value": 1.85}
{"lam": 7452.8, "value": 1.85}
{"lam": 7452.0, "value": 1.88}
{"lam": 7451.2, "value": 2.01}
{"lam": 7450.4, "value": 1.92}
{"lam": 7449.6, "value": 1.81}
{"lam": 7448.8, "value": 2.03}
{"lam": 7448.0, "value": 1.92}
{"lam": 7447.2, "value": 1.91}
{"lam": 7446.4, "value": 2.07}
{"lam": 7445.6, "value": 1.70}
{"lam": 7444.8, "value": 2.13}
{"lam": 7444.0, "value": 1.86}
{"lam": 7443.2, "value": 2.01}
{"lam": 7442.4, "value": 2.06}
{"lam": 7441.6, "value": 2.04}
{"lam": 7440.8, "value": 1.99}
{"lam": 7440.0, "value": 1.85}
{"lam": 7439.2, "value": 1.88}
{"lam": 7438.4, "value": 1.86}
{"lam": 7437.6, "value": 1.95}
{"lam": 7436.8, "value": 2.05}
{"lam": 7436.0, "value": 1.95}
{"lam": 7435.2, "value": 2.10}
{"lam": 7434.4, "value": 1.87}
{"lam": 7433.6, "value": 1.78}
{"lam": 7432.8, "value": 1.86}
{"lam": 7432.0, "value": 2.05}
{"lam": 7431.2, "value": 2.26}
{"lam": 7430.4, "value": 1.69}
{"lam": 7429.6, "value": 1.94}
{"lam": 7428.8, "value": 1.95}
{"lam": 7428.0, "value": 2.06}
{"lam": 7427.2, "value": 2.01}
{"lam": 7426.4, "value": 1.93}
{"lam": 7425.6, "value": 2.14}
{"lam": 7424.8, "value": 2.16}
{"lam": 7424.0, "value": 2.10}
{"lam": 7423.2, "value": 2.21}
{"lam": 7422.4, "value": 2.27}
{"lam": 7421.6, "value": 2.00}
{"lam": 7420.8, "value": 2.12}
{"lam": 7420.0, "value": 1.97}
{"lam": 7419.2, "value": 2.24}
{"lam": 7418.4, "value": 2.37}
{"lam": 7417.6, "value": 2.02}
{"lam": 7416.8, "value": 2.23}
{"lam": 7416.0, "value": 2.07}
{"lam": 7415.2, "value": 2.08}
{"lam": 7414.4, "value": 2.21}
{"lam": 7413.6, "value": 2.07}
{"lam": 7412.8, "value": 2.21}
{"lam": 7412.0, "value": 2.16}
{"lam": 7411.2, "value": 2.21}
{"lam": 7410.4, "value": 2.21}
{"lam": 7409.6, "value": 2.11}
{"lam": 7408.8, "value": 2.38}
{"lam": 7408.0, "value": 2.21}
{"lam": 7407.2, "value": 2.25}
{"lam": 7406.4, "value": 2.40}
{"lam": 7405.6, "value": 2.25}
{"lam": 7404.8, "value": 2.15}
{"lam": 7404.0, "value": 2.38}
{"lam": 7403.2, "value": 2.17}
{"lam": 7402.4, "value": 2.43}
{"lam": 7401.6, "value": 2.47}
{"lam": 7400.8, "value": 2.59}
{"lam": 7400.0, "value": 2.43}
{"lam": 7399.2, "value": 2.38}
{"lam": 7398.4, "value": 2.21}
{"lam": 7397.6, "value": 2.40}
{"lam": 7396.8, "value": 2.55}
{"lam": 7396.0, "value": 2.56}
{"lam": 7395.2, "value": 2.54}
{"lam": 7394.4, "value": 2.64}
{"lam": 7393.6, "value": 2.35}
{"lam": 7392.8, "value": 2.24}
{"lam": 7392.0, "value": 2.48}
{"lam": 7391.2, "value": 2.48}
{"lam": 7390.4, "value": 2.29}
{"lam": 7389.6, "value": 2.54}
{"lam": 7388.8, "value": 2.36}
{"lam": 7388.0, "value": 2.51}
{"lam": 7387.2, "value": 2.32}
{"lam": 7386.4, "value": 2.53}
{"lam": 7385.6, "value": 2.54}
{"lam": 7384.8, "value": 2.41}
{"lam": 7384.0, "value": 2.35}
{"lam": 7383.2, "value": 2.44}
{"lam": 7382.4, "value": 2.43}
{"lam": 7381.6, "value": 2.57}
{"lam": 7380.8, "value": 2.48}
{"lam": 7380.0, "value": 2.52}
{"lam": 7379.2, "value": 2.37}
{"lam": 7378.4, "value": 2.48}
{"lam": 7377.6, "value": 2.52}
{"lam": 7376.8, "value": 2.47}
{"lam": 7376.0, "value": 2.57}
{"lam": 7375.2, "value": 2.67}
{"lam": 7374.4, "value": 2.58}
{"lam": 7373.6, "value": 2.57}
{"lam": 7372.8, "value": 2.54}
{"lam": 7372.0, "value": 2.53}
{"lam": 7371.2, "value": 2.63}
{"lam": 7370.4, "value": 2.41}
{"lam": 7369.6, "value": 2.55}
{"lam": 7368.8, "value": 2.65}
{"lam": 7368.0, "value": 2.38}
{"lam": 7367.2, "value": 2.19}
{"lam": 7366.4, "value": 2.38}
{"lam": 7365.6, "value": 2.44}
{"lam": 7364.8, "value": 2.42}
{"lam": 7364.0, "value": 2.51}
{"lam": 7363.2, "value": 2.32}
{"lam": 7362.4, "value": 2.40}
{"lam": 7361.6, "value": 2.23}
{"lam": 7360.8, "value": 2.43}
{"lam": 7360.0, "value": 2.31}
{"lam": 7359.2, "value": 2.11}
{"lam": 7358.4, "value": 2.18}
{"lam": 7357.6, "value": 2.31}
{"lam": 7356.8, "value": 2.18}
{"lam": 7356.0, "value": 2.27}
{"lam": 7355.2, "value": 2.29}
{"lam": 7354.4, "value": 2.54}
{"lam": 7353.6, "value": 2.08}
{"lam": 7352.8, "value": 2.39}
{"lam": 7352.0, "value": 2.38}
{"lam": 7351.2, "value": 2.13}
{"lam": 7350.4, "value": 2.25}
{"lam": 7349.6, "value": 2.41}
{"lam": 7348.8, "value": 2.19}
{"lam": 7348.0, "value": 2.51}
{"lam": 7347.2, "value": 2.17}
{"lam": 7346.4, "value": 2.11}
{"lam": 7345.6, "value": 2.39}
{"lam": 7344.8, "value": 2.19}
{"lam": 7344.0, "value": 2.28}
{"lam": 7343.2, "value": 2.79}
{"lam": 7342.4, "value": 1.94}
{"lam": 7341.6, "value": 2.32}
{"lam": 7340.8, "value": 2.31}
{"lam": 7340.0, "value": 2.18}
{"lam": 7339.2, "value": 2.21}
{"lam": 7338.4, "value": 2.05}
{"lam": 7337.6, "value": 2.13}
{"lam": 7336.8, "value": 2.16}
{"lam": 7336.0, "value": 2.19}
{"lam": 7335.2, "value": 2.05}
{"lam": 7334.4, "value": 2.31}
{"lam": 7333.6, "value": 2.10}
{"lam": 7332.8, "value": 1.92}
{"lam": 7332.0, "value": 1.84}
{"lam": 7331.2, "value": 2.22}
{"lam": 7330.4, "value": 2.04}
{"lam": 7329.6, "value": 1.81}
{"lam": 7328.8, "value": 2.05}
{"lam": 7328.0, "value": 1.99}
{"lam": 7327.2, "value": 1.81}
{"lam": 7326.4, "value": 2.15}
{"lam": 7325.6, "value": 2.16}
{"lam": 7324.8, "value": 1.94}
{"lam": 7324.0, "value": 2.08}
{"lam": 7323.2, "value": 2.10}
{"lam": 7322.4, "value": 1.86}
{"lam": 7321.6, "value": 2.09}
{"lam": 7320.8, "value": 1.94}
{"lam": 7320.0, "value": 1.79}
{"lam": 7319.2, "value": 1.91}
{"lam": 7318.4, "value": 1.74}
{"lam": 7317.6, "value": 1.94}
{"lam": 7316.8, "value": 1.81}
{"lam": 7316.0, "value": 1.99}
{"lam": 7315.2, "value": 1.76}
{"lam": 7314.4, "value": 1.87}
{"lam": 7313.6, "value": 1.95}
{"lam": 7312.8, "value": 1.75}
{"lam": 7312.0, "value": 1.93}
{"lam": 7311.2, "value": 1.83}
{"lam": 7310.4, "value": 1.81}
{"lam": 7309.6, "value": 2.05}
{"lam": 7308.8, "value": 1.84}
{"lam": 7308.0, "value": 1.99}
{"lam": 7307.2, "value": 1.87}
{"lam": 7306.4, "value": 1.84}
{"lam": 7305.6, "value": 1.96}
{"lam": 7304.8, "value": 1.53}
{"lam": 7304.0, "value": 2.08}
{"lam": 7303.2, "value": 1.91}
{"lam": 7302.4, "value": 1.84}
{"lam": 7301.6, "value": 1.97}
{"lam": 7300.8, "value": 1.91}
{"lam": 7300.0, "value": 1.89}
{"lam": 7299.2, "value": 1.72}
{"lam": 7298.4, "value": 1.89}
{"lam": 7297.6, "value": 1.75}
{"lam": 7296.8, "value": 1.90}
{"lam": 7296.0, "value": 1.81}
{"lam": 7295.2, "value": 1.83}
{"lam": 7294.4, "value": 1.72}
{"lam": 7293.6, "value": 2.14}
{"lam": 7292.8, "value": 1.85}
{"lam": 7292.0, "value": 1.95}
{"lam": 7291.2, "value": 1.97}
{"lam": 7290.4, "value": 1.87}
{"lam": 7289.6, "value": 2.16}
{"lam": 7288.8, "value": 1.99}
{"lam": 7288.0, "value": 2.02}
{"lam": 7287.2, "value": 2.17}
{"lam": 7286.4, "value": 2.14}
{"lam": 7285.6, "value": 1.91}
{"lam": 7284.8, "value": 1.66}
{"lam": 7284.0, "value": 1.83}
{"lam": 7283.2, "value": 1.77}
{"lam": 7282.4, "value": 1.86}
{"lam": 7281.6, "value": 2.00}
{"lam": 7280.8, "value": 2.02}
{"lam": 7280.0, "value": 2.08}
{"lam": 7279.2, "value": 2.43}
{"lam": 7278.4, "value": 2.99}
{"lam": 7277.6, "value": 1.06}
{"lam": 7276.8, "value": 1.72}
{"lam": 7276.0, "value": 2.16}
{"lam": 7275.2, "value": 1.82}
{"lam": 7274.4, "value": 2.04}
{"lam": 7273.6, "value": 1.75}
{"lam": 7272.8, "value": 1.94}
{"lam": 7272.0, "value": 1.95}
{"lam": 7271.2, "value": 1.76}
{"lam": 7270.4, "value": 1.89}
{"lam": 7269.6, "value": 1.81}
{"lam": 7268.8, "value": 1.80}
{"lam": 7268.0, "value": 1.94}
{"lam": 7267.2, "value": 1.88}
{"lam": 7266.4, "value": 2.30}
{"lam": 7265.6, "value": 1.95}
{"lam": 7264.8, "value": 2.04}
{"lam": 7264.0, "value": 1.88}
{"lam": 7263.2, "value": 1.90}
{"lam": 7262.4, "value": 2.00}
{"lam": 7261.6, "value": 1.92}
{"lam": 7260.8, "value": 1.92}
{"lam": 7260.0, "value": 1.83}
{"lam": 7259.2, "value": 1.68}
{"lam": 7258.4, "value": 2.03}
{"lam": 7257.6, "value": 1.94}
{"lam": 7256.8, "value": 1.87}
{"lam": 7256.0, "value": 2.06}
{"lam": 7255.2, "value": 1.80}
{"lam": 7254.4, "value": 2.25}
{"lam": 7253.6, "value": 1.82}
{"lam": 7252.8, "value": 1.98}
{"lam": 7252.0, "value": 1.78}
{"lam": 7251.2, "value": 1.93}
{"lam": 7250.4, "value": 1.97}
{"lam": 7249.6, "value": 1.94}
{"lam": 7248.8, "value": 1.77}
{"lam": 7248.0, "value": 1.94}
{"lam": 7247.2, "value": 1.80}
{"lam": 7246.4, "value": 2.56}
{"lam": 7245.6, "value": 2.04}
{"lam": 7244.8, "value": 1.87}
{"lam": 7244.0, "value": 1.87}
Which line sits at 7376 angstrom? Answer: Mg II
